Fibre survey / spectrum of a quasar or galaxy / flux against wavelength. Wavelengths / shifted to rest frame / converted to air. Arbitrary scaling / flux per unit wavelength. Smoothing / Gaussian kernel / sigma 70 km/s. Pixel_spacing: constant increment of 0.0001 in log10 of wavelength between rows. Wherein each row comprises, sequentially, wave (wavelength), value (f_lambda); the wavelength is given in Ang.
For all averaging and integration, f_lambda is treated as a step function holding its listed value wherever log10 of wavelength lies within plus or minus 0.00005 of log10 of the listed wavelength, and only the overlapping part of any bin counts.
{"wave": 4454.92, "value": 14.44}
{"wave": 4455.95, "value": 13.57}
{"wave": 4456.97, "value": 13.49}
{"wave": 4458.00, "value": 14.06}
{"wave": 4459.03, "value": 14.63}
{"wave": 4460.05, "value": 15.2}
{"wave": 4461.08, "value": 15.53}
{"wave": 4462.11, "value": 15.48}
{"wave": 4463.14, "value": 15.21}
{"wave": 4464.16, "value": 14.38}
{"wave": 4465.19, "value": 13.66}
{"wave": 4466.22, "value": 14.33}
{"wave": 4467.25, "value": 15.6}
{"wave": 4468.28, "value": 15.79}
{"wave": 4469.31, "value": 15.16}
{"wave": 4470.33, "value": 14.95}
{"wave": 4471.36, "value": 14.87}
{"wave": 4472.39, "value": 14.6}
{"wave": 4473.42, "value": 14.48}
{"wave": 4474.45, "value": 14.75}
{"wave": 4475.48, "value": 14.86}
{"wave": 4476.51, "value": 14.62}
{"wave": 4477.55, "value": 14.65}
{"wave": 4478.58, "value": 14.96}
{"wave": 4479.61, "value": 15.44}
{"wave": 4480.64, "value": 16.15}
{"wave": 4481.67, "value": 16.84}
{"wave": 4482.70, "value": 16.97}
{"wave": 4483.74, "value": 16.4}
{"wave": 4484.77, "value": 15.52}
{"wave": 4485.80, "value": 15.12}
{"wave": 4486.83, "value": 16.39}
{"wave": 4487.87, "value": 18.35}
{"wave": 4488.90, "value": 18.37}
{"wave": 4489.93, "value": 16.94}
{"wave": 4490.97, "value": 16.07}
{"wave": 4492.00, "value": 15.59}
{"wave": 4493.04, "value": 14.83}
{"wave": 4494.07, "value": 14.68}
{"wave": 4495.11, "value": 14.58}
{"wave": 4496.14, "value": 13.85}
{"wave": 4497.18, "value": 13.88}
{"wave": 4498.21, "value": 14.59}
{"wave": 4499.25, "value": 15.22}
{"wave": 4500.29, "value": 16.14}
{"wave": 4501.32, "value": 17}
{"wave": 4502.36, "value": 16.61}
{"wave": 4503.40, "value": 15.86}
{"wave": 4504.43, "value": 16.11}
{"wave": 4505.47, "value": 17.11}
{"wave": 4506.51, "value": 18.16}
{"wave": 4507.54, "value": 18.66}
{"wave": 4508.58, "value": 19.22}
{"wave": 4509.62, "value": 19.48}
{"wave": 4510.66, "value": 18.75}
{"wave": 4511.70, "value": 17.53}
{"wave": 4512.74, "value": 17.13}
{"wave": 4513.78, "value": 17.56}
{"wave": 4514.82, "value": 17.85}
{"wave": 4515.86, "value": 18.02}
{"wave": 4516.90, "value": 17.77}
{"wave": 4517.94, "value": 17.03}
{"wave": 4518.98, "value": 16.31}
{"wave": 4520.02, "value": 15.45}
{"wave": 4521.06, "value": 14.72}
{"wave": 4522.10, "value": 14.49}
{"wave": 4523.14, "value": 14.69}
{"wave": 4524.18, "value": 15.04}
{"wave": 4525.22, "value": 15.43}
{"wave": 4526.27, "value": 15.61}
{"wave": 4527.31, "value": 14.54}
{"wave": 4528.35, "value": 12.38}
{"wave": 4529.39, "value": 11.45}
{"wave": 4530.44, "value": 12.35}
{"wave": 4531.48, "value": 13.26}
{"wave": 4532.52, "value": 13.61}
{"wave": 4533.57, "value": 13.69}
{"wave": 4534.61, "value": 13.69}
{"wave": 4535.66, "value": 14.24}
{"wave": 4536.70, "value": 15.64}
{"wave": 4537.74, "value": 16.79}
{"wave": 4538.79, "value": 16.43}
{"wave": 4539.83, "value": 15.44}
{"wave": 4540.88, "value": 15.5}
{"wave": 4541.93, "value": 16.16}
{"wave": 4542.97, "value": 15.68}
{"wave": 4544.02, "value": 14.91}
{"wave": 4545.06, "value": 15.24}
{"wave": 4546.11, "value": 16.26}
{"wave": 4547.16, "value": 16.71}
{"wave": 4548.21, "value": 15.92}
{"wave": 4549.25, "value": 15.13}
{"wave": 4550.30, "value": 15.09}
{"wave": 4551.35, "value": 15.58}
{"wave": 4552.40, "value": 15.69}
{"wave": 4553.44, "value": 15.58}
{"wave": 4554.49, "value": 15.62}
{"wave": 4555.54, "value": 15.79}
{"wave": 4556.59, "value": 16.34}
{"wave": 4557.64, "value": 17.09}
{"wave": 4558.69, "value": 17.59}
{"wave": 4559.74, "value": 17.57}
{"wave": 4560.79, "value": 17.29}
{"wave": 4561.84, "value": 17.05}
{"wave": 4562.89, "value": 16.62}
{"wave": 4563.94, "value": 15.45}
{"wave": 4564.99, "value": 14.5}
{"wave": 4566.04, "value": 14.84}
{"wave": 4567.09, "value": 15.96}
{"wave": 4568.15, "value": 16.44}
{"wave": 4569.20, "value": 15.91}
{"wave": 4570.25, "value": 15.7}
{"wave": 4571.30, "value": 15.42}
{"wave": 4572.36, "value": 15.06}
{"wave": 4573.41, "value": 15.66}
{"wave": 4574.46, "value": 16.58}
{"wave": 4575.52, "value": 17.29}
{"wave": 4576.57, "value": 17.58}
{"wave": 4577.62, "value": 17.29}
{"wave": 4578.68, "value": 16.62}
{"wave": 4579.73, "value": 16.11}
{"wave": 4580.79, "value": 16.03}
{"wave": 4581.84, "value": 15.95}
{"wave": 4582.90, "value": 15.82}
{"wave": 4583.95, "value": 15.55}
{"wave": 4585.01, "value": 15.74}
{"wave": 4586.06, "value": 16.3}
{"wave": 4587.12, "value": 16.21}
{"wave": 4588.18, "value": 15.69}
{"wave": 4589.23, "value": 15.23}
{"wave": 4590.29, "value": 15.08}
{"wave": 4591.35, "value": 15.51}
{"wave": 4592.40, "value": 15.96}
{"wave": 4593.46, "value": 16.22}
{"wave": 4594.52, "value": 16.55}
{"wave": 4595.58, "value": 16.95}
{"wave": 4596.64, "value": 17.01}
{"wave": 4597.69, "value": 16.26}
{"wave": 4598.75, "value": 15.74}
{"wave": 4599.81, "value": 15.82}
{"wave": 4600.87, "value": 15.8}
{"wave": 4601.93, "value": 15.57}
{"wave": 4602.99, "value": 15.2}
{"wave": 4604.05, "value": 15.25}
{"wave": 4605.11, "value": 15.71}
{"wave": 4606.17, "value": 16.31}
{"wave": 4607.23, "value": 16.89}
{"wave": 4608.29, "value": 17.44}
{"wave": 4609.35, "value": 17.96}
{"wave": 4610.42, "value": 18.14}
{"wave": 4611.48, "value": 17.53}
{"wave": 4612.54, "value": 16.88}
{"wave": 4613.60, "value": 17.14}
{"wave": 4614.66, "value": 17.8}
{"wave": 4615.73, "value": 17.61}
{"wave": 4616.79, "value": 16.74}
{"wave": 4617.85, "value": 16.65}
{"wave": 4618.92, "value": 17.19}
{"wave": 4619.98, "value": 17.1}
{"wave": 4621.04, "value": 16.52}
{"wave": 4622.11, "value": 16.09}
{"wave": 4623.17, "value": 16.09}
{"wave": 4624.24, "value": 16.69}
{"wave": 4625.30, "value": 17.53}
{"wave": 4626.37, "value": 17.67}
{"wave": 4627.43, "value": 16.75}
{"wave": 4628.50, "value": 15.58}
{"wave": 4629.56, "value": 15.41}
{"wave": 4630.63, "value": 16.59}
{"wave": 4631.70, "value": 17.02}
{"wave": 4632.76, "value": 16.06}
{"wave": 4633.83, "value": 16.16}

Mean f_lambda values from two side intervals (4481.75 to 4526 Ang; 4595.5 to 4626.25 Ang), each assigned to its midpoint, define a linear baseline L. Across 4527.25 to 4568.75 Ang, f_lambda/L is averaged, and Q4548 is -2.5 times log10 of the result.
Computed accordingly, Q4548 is 0.08 mag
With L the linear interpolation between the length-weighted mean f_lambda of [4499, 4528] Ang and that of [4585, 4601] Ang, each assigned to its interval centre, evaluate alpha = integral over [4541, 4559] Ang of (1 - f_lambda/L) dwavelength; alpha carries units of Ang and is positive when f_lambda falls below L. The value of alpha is 0.55 Ang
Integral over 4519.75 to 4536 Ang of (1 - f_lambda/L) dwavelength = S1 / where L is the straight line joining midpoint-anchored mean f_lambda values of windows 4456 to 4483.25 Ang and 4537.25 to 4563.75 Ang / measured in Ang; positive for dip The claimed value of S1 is 1.8 Ang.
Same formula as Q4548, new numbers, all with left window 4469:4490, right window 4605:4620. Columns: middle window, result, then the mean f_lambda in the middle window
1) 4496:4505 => 0.03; 15.5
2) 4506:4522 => -0.09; 17.5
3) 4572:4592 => 0.05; 16.1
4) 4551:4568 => 0.03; 16.2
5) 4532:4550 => 0.07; 15.4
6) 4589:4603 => 0.07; 16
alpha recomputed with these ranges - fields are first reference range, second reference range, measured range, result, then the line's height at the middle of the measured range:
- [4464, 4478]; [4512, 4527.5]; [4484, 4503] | -0.5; 15.4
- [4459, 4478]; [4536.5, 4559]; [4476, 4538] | -1.8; 15.4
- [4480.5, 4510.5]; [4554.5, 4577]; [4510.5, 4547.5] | 2.0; 16.3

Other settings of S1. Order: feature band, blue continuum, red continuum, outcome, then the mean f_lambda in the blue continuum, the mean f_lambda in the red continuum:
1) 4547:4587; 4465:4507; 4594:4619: 0.5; 15.6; 16.7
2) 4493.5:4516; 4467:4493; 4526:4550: -2.0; 15.7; 14.8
